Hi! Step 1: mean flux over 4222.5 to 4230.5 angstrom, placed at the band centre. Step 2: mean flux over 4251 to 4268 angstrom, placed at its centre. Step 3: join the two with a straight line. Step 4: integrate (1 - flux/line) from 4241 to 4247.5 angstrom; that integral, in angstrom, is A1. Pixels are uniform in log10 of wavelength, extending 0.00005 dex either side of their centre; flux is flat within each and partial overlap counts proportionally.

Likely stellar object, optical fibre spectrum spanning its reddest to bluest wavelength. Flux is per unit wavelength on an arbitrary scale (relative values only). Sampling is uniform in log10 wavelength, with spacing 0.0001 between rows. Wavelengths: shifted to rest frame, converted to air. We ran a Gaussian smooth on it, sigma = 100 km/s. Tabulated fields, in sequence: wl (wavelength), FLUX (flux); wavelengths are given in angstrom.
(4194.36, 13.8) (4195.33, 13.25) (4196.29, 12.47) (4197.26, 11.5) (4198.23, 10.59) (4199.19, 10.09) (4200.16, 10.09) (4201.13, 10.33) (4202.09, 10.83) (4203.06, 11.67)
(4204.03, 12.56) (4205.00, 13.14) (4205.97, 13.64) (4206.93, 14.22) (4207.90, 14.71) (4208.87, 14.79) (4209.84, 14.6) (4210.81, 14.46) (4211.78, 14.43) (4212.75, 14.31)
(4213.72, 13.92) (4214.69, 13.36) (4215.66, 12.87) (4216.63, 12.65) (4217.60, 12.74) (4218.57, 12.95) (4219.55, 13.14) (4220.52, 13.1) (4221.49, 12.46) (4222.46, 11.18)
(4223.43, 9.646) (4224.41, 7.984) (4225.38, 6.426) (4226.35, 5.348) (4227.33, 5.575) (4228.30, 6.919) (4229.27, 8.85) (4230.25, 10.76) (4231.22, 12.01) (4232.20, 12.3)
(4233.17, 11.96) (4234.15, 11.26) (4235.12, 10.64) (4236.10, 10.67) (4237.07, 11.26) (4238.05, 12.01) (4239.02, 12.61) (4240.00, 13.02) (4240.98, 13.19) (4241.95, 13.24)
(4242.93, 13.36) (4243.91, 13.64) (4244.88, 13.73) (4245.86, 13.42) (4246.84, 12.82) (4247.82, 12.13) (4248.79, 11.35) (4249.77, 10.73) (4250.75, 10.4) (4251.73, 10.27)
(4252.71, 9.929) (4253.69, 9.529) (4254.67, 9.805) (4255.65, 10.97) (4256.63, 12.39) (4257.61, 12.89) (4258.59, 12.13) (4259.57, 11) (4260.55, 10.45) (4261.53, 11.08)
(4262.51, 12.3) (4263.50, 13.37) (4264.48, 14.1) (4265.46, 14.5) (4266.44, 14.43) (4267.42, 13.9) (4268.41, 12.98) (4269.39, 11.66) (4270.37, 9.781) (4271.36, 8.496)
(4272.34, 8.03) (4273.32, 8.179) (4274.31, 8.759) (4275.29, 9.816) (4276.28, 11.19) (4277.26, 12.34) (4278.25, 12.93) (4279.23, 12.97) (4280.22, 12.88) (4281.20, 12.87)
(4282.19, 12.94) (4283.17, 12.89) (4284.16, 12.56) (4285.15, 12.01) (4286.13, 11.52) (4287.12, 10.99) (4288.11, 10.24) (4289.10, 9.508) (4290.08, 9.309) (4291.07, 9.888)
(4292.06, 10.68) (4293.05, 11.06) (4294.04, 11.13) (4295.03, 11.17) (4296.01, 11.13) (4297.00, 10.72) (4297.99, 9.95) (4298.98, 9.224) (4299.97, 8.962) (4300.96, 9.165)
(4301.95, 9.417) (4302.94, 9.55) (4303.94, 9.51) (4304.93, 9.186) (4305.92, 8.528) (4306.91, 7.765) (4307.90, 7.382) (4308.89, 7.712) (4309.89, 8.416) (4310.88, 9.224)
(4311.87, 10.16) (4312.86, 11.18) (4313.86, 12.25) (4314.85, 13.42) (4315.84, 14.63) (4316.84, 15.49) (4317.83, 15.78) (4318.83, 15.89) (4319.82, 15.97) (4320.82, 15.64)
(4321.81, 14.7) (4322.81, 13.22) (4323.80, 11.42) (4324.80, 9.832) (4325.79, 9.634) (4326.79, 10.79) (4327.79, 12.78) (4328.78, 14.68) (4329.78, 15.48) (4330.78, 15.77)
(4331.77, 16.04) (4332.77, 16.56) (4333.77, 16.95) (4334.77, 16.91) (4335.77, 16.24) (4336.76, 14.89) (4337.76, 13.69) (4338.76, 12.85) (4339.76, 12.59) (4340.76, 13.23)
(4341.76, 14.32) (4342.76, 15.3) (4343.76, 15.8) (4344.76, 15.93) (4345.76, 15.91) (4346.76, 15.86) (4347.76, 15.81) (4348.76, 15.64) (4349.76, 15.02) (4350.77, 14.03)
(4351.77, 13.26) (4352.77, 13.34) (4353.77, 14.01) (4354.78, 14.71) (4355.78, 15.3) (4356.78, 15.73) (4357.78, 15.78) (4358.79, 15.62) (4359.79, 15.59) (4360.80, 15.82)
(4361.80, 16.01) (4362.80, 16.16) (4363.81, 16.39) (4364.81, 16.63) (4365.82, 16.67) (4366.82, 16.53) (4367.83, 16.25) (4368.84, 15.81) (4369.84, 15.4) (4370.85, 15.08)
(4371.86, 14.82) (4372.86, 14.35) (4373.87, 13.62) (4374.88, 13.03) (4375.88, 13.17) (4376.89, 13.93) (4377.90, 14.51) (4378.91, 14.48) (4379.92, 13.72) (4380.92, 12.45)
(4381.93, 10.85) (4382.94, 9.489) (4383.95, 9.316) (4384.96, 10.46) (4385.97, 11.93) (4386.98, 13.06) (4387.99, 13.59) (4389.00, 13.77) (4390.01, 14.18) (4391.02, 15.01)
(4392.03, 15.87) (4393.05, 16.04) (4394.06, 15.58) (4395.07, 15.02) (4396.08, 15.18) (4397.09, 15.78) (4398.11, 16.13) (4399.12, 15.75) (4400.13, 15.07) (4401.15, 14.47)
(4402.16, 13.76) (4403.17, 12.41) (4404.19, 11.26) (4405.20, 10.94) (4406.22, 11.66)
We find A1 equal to -2.16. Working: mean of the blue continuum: 7.79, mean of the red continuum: 11.9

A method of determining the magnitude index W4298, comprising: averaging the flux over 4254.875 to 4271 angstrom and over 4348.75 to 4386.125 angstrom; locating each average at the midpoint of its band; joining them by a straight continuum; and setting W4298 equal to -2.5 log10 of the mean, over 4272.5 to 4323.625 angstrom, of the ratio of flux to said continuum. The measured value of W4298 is 0.161 mag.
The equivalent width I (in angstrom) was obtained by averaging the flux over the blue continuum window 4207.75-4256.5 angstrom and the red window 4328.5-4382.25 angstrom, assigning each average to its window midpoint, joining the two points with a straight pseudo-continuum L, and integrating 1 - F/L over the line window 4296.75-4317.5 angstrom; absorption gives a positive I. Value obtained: 5.41 angstrom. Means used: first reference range 11.6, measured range 10.1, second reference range 15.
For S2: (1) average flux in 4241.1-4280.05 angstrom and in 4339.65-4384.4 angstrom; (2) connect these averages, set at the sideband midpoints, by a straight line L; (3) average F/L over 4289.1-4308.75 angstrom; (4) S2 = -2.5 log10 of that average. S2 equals 0.31 mag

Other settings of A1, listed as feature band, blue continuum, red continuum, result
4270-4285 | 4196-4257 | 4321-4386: 1.9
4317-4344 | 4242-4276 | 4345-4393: -1.8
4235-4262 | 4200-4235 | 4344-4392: 1.1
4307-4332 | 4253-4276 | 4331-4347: 2.9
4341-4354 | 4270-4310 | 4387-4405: -2.4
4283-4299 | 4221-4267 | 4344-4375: 2.6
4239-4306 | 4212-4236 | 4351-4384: 4.4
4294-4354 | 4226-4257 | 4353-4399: 2.0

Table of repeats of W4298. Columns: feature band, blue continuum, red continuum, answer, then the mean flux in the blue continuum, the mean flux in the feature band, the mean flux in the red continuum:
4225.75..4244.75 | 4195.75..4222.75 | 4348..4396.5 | 0.18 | 12.8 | 11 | 14.4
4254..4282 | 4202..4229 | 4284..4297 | -0.05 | 11.9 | 11.6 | 10.8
